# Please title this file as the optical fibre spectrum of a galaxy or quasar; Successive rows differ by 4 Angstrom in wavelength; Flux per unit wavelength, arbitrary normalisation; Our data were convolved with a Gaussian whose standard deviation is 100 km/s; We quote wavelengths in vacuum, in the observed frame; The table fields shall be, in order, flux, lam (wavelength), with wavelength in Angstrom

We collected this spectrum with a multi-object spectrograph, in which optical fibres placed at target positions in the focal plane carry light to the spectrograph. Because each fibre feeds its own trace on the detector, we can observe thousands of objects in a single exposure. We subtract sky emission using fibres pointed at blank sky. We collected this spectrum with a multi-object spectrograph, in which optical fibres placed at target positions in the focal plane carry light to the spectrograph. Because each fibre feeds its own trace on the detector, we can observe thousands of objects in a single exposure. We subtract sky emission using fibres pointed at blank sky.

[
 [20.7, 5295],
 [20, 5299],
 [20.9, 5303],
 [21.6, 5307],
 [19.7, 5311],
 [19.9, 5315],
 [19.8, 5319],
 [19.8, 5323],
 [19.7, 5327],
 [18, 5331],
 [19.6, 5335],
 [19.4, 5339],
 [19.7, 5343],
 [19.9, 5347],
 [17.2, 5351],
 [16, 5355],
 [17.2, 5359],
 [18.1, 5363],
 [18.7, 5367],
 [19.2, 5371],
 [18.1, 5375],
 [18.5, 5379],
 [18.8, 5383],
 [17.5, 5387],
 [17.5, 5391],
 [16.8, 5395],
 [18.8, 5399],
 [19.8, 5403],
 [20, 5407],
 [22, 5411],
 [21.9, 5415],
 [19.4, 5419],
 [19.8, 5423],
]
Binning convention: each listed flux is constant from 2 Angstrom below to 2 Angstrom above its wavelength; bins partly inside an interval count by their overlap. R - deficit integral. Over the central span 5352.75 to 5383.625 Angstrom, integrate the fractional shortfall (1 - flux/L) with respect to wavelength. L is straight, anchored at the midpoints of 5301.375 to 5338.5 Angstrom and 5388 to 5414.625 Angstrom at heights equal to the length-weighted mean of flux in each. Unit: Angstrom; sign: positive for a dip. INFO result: 2.3 Angstrom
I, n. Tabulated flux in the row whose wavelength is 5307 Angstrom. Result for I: 21.6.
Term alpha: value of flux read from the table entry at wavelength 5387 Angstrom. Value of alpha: 17.5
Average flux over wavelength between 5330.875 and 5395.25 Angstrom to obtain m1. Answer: 18.3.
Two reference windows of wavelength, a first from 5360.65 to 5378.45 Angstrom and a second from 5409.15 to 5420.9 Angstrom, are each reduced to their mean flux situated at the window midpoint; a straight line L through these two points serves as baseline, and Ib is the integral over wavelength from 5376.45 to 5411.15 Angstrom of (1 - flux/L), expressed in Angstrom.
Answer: 2.1 Angstrom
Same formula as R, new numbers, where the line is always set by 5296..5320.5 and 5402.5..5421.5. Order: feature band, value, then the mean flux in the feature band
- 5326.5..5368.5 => 4.1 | 18.5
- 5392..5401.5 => 1.3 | 17.9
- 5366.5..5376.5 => 0.9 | 18.7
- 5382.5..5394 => 1.6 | 17.7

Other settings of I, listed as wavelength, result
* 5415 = 21.9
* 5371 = 19.2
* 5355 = 16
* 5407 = 20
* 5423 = 19.8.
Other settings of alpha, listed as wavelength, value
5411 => 22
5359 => 17.2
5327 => 19.7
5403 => 19.8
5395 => 16.8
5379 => 18.5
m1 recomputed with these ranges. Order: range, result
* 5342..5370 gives 18.1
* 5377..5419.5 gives 19.2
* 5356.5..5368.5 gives 17.9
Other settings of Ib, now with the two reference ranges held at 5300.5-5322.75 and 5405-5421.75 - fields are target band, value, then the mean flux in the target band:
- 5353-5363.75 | 1.9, 17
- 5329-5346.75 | 1.0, 19.2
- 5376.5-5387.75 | 1.3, 18.3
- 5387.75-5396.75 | 1.5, 17.2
